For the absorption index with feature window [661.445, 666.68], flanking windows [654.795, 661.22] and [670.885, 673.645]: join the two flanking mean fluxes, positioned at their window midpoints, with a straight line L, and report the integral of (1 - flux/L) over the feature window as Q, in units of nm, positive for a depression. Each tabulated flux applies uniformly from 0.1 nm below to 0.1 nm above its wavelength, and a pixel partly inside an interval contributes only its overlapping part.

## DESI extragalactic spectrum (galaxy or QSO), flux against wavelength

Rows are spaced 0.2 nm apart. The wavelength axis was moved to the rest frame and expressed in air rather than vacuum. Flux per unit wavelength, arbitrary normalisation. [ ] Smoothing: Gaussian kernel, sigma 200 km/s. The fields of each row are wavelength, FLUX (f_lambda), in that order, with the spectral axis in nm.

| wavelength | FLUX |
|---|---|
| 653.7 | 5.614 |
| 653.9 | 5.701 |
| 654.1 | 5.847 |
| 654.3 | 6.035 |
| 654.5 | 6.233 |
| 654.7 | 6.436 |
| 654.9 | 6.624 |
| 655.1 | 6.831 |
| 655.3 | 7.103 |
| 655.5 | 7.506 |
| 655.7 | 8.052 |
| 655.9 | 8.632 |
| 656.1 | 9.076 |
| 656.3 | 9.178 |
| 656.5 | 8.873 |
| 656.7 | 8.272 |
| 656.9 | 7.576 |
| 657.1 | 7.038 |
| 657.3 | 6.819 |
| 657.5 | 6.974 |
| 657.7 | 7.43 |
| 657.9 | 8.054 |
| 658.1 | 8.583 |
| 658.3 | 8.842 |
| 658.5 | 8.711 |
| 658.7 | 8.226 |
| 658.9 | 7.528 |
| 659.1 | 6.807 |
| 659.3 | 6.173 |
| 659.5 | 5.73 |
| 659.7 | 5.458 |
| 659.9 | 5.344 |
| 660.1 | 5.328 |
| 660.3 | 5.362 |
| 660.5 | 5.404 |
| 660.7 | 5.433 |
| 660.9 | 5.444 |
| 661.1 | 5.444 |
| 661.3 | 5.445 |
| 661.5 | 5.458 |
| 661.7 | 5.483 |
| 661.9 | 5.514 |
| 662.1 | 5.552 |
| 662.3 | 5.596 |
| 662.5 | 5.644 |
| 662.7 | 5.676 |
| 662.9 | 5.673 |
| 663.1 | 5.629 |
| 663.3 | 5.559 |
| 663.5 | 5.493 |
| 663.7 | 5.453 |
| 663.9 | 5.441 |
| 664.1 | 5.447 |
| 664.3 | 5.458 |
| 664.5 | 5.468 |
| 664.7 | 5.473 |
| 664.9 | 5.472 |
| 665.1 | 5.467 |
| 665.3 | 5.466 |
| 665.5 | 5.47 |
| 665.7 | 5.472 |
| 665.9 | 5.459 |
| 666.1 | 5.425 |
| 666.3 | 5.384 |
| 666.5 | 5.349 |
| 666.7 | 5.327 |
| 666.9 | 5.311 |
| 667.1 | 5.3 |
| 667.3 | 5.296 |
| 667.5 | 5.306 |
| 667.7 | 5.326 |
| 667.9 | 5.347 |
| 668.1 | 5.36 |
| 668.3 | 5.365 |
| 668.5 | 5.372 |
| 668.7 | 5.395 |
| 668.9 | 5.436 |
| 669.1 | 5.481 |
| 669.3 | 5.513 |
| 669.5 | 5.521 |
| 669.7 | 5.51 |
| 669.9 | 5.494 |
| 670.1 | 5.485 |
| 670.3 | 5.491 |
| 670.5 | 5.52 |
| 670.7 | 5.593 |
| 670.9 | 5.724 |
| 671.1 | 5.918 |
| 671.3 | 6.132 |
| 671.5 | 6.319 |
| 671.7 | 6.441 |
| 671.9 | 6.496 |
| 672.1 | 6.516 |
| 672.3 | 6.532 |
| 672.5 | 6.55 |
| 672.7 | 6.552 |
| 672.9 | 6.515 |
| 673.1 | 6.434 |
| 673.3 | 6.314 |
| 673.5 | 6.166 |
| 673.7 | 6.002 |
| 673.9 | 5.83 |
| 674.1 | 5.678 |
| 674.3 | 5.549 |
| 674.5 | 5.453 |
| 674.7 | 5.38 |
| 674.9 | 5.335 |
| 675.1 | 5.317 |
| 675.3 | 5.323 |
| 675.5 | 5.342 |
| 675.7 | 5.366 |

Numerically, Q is 0.99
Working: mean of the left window 7.11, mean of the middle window 5.5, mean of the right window 6.34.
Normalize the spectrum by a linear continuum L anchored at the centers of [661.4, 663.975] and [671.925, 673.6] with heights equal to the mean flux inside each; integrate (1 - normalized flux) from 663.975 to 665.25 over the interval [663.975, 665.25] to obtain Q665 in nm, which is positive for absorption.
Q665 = 0.06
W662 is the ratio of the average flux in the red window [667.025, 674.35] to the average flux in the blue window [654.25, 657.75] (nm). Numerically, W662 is 0.77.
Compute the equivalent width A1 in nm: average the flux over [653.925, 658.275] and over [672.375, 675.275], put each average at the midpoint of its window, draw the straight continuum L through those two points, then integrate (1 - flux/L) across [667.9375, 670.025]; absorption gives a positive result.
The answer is 0.30 nm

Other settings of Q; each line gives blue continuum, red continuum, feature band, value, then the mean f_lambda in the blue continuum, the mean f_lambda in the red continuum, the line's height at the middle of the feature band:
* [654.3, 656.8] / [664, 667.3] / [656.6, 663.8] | 0.35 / 7.67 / 5.42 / 6.63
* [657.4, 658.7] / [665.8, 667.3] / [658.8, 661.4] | 0.59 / 8.11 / 5.36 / 7.45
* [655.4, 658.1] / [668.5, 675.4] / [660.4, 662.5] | 0.53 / 7.98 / 5.84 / 7.32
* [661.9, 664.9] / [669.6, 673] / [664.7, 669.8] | 0.33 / 5.54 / 6.05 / 5.79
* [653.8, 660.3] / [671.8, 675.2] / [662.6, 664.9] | 0.41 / 7.19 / 6.04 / 6.72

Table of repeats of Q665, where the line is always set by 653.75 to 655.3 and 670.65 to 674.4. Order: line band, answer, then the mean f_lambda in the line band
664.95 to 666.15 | 0.15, 5.46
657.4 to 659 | -0.46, 8.04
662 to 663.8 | 0.19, 5.59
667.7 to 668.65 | 0.13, 5.36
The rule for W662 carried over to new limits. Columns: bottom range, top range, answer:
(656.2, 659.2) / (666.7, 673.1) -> 0.73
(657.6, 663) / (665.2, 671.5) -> 0.87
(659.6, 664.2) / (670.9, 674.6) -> 1.12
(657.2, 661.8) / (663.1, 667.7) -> 0.83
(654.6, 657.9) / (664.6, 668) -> 0.70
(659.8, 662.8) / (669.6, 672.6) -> 1.09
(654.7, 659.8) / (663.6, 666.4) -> 0.72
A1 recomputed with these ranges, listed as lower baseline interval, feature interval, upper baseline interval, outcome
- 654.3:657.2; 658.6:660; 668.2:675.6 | 0.15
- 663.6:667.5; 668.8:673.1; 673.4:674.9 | -0.27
